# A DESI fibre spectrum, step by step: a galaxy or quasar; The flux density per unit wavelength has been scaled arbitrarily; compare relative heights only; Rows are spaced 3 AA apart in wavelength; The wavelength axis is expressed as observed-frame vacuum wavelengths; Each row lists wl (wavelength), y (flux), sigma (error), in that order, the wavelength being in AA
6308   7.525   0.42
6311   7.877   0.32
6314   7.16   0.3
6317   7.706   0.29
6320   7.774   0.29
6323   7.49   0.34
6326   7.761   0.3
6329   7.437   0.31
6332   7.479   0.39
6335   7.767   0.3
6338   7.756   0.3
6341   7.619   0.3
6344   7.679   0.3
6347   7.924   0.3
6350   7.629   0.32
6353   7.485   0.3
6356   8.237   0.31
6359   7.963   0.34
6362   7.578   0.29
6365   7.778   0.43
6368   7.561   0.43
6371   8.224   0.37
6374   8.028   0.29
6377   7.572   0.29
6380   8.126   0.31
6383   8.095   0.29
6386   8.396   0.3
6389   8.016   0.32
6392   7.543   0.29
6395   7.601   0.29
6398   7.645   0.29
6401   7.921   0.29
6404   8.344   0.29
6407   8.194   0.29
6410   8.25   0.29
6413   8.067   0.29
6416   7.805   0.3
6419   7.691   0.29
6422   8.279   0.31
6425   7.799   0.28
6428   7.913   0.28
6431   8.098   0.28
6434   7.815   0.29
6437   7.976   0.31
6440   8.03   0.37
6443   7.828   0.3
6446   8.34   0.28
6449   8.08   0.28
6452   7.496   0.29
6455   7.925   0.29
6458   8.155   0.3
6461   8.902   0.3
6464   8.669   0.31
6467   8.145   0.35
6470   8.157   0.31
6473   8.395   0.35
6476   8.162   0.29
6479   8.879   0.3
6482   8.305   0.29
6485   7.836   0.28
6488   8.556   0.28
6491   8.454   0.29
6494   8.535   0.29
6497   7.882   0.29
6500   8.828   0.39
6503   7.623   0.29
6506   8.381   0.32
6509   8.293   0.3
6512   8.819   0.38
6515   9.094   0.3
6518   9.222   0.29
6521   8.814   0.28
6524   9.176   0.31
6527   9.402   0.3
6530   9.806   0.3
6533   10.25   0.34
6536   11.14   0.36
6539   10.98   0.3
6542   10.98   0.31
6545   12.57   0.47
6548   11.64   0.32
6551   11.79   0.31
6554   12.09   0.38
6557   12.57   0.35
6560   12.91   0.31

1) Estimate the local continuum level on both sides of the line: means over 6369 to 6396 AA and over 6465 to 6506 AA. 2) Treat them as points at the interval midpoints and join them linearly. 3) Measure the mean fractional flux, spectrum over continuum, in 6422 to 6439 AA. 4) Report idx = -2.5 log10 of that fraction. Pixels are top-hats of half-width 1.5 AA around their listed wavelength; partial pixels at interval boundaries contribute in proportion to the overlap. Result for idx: 0.02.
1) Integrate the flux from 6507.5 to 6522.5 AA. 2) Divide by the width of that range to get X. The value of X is 8.85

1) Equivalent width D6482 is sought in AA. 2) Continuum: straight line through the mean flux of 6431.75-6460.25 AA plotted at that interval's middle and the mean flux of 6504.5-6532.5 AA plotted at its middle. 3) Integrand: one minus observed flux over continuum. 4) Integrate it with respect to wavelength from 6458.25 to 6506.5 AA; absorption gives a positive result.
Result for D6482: 0.9 AA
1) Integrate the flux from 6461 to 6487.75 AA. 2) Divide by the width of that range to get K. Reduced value 8.36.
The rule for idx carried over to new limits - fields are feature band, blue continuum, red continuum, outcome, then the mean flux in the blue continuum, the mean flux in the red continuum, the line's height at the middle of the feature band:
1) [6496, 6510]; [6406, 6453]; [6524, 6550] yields 0.20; 7.98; 10.8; 9.89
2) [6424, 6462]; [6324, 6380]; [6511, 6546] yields 0.11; 7.76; 10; 8.91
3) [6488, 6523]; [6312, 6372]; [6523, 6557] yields 0.21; 7.7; 11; 10.4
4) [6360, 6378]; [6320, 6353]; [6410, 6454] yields -0.01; 7.65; 7.95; 7.75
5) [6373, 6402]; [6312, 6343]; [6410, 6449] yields -0.01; 7.6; 7.99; 7.83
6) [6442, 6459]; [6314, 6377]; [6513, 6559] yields 0.17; 7.73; 10.6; 9.33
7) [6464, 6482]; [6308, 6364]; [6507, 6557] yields 0.14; 7.68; 10.3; 9.52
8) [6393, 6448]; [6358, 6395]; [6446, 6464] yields 0.01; 7.89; 8.18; 8.05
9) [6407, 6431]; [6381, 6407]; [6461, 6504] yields 0.01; 7.96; 8.34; 8.07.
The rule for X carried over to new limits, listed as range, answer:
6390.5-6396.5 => 7.57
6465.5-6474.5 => 8.23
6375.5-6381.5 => 7.85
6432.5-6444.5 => 7.91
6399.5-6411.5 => 8.18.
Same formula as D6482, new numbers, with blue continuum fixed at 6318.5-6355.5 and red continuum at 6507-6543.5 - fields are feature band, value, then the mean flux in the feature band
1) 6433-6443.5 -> 1.0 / 7.92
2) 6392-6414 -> 1.0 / 7.97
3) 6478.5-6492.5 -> 1.3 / 8.37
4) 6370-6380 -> 0.1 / 7.95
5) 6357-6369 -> 0.3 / 7.75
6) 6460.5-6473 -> 0.8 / 8.42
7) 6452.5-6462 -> 0.8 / 8.21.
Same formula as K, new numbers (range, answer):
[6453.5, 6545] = 8.92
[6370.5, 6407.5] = 7.96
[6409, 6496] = 8.15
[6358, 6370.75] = 7.76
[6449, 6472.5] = 8.21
